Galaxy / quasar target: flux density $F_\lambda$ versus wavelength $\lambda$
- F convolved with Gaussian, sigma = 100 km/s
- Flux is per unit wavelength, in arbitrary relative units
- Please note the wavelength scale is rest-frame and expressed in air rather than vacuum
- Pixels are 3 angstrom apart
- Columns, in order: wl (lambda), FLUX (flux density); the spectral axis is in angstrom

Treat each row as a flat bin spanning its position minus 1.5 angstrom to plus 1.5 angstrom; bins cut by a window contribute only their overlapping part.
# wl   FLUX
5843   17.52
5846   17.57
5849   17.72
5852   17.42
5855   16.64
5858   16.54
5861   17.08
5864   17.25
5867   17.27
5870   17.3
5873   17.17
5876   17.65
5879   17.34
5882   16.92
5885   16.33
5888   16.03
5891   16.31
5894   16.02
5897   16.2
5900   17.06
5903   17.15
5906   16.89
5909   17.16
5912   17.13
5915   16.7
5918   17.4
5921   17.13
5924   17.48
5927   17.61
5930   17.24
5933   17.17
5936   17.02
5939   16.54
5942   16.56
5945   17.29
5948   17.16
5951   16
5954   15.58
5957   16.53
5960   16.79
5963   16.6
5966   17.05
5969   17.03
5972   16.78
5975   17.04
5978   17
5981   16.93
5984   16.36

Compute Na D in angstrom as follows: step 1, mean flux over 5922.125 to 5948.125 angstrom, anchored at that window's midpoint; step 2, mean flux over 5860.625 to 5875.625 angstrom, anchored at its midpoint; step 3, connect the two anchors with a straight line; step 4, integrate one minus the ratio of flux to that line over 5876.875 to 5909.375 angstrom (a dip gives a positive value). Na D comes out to 1.0 angstrom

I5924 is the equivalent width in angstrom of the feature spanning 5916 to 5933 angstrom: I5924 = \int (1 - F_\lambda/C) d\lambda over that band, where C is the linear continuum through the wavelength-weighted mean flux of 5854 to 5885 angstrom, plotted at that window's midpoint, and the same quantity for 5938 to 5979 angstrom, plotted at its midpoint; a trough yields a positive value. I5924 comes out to -0.5 angstrom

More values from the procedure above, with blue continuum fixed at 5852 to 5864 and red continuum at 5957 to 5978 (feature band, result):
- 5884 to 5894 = 0.42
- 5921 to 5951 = -0.34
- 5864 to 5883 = -0.44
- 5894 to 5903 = 0.14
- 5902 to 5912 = -0.11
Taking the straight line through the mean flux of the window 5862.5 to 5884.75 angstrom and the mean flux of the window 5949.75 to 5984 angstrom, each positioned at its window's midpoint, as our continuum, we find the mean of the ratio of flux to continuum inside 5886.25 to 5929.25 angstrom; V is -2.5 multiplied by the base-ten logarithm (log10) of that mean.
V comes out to 0.008 mag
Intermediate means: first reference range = 17.2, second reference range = 16.7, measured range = 16.9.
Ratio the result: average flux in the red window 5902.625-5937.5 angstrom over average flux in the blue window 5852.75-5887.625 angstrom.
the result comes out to 1.01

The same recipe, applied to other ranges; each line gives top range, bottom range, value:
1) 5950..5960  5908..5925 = 0.94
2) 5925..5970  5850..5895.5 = 1.00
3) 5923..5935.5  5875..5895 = 1.04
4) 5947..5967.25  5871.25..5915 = 0.98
